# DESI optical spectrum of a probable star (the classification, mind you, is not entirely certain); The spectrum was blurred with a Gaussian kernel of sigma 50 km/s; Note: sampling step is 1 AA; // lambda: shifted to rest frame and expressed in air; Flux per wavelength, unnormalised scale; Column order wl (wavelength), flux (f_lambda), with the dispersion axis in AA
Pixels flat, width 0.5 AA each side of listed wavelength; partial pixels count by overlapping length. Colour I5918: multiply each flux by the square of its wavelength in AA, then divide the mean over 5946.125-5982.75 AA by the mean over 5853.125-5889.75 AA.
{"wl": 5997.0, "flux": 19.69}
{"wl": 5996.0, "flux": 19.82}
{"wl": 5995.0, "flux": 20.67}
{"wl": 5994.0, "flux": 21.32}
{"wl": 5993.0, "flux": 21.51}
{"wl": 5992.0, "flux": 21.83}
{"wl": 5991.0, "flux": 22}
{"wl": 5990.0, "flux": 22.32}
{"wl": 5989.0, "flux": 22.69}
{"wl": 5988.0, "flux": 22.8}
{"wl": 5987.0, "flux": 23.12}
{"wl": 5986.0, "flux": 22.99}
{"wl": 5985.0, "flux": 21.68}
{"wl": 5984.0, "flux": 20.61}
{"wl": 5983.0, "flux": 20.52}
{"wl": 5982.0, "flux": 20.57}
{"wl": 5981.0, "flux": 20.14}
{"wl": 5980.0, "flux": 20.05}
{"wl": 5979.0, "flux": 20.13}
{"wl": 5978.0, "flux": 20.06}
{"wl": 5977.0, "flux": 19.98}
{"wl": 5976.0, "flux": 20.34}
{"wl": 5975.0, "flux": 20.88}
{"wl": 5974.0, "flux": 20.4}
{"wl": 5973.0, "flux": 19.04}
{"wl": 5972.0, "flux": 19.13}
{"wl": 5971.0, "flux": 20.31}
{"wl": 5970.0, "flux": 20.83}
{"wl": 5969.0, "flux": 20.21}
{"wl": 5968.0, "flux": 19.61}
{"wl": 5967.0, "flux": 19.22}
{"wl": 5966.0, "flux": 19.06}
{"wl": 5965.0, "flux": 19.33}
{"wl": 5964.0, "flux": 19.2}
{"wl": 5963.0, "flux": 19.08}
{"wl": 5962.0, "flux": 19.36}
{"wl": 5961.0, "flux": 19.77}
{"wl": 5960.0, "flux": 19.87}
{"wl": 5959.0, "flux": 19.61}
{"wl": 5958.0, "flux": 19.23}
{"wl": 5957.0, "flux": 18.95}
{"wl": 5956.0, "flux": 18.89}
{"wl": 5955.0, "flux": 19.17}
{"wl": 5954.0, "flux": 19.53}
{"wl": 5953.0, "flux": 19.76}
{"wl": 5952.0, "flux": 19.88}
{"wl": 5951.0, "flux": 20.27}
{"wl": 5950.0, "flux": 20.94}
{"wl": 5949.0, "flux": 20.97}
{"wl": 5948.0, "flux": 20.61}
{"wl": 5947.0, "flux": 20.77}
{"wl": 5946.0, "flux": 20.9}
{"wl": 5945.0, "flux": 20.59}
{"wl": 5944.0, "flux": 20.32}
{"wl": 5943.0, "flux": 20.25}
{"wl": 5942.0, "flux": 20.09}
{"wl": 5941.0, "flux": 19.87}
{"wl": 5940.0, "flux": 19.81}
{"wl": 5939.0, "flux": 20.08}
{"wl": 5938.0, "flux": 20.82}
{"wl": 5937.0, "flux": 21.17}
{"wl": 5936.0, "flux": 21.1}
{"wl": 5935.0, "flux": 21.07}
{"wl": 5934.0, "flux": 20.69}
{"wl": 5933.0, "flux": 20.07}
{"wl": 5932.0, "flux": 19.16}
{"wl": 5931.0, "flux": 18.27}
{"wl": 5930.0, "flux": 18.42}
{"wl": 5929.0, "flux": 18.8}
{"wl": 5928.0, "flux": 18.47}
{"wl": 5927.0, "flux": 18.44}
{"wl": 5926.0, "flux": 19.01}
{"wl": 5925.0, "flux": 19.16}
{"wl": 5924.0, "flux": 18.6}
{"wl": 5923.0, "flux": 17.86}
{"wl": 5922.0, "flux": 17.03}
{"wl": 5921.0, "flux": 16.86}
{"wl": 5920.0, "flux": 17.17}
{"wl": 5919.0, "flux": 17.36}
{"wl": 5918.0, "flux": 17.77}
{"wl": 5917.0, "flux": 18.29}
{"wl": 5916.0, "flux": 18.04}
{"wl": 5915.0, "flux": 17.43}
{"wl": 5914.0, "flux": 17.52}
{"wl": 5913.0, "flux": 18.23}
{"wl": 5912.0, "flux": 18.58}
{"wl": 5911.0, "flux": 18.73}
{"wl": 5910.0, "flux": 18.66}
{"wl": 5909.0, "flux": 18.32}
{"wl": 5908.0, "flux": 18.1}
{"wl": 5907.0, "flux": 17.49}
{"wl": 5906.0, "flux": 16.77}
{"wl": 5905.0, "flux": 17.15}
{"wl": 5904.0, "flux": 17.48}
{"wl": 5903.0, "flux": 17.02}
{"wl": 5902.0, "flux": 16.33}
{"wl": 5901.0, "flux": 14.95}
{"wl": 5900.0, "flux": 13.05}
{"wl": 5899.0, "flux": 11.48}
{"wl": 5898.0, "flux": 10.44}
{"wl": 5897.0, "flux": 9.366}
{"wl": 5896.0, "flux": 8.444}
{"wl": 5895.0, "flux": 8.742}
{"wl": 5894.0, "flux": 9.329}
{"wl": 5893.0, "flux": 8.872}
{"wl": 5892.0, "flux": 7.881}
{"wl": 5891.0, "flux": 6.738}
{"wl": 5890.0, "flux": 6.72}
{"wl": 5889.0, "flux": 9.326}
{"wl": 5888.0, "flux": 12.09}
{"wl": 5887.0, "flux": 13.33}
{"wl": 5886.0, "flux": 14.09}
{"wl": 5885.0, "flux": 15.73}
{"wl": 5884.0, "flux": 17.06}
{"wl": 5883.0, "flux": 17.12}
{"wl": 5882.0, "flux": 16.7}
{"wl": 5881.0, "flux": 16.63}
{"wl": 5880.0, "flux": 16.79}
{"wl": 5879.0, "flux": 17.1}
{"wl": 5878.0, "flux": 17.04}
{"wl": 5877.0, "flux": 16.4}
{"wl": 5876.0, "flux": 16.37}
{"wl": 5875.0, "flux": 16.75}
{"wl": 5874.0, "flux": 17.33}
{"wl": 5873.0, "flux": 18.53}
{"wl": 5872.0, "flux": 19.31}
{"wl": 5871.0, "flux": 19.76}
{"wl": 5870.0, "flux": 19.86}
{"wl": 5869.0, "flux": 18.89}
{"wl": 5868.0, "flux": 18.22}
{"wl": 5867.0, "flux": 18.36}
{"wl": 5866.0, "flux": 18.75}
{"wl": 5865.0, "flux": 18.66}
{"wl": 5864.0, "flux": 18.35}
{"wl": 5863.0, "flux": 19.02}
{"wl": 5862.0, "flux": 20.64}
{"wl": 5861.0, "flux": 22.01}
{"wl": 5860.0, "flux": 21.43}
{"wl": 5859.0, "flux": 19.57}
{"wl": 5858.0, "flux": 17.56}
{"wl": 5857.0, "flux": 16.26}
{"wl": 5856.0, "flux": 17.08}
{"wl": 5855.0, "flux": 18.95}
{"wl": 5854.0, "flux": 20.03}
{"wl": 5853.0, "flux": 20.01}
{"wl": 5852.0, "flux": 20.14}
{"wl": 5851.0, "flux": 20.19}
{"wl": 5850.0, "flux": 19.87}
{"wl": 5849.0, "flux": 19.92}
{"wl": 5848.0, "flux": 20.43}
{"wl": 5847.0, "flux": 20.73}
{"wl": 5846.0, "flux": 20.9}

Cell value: 1.17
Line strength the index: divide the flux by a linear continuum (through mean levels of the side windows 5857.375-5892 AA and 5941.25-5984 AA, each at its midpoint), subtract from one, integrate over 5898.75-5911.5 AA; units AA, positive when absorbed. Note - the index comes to 0.8 AA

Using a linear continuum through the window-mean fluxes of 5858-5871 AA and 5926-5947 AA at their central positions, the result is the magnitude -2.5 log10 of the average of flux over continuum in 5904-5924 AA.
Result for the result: 0.12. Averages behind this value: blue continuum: 19.4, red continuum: 19.9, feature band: 17.8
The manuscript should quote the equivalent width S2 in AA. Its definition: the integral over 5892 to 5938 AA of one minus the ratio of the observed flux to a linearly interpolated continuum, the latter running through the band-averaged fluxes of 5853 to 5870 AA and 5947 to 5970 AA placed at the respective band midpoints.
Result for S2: 6.4 AA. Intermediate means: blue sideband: 19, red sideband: 19.7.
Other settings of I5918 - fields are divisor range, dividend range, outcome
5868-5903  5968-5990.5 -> 1.52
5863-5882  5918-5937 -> 1.07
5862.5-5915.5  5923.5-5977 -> 1.30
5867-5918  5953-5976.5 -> 1.31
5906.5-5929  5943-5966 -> 1.11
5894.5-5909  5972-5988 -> 1.50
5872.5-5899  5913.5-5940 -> 1.44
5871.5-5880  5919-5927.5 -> 1.05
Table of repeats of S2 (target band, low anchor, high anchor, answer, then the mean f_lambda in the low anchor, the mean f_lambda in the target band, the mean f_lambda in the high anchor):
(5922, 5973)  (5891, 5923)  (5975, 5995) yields -4.0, 15.2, 19.7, 21.3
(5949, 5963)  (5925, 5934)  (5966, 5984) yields 0.0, 19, 19.7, 20.1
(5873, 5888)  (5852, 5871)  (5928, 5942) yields 2.4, 19.1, 16.2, 19.9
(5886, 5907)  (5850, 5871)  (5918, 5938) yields 7.8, 19.2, 12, 18.9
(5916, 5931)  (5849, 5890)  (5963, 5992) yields 0.8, 17.7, 18.1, 20.6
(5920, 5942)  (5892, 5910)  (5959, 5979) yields -3.8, 13.7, 19.2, 19.8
